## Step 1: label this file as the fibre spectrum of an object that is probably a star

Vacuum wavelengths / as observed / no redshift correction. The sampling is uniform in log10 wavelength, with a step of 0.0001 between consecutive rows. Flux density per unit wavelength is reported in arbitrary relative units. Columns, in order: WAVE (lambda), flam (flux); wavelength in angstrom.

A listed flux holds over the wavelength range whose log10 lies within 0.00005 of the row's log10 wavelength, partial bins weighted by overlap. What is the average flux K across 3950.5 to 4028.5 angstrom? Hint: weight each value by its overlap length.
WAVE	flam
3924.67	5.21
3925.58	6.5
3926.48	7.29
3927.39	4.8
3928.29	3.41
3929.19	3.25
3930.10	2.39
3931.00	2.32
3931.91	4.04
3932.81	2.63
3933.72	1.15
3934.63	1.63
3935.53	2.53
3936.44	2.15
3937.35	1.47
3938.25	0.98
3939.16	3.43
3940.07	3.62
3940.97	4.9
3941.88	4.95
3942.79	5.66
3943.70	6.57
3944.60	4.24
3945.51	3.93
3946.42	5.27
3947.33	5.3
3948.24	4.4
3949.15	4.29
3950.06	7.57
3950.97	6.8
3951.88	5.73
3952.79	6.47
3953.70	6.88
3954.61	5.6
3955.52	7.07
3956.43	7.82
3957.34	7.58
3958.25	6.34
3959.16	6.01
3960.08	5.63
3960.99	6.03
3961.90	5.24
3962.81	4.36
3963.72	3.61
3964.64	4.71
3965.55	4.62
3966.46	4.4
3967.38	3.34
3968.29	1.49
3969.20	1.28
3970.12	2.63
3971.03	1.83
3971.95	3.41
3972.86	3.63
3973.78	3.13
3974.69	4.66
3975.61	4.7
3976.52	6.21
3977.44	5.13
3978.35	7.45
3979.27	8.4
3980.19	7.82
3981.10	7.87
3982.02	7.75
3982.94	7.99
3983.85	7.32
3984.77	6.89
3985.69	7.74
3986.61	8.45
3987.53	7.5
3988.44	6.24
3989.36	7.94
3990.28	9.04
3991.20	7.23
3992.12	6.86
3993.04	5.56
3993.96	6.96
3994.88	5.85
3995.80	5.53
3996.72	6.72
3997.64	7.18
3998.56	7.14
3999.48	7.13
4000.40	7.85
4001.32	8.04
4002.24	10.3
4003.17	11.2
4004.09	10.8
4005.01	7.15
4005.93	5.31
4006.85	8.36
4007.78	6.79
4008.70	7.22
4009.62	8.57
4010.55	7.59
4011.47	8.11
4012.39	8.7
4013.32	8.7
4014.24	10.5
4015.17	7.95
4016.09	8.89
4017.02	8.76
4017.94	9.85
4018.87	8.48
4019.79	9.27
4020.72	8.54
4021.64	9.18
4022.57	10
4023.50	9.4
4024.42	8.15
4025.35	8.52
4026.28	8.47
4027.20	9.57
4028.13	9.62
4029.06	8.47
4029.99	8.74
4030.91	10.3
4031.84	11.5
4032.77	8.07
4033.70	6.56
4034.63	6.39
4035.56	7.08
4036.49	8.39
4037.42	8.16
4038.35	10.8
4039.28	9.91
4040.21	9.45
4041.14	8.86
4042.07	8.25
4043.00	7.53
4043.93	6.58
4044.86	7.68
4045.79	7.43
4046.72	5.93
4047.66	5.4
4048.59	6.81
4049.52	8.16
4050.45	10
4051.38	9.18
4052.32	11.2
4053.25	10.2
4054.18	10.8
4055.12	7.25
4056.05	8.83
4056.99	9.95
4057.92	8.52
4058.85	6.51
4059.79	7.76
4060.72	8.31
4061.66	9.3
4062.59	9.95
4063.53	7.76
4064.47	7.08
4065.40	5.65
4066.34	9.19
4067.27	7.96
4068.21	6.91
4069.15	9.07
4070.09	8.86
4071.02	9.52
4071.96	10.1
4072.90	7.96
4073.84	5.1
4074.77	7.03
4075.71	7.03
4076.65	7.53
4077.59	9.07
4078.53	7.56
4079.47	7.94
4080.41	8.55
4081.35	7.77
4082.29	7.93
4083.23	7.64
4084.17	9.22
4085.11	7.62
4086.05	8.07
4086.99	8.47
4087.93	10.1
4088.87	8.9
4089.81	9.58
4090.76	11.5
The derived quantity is 6.95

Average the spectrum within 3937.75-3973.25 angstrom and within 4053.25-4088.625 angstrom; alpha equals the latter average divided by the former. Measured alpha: 1.71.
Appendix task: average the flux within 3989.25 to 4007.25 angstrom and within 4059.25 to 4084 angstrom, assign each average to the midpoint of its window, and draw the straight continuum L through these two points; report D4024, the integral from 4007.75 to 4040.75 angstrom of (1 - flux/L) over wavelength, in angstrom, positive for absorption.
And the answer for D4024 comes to -4.3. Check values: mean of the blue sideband 7.6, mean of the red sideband 8.03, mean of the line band 8.77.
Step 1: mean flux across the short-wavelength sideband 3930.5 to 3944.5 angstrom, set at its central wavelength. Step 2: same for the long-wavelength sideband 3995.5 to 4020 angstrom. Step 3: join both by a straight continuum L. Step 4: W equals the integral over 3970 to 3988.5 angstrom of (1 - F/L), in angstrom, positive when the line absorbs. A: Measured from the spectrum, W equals 0.6 angstrom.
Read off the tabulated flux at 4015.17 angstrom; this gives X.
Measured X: 7.95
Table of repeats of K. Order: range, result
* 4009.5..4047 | 8.62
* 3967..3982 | 4.66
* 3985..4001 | 7.12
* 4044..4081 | 8.16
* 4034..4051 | 7.93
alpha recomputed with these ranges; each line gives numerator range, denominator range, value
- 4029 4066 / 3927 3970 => 1.90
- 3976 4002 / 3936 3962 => 1.38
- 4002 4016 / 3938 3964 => 1.56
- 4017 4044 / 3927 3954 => 2.16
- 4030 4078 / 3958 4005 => 1.34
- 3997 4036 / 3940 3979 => 1.70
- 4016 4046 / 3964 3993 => 1.52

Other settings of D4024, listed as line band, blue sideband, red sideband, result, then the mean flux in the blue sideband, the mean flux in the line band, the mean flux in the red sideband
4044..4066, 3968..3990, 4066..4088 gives -1.8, 5.79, 8.22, 8.13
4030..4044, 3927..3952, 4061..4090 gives -3.2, 3.88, 8.59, 8.19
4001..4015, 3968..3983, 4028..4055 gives -3.7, 4.98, 8.48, 8.5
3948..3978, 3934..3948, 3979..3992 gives 2.8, 3.75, 4.94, 7.69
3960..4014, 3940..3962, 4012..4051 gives 5.0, 5.8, 6.46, 8.55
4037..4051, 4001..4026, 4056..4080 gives 0.5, 8.68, 8.07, 8.08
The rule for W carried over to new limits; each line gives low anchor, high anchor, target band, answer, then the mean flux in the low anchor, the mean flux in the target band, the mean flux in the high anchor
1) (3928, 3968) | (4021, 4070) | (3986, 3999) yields -1.43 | 4.55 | 7.02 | 8.48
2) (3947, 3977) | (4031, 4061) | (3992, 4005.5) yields -2.45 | 4.93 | 7.63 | 8.38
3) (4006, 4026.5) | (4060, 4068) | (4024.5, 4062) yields -0.90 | 8.57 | 8.5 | 8.1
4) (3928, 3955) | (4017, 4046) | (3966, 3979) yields 4.25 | 4.12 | 3.87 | 8.7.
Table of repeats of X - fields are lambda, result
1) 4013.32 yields 8.7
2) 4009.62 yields 8.57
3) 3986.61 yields 8.45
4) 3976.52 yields 6.21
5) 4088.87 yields 8.9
